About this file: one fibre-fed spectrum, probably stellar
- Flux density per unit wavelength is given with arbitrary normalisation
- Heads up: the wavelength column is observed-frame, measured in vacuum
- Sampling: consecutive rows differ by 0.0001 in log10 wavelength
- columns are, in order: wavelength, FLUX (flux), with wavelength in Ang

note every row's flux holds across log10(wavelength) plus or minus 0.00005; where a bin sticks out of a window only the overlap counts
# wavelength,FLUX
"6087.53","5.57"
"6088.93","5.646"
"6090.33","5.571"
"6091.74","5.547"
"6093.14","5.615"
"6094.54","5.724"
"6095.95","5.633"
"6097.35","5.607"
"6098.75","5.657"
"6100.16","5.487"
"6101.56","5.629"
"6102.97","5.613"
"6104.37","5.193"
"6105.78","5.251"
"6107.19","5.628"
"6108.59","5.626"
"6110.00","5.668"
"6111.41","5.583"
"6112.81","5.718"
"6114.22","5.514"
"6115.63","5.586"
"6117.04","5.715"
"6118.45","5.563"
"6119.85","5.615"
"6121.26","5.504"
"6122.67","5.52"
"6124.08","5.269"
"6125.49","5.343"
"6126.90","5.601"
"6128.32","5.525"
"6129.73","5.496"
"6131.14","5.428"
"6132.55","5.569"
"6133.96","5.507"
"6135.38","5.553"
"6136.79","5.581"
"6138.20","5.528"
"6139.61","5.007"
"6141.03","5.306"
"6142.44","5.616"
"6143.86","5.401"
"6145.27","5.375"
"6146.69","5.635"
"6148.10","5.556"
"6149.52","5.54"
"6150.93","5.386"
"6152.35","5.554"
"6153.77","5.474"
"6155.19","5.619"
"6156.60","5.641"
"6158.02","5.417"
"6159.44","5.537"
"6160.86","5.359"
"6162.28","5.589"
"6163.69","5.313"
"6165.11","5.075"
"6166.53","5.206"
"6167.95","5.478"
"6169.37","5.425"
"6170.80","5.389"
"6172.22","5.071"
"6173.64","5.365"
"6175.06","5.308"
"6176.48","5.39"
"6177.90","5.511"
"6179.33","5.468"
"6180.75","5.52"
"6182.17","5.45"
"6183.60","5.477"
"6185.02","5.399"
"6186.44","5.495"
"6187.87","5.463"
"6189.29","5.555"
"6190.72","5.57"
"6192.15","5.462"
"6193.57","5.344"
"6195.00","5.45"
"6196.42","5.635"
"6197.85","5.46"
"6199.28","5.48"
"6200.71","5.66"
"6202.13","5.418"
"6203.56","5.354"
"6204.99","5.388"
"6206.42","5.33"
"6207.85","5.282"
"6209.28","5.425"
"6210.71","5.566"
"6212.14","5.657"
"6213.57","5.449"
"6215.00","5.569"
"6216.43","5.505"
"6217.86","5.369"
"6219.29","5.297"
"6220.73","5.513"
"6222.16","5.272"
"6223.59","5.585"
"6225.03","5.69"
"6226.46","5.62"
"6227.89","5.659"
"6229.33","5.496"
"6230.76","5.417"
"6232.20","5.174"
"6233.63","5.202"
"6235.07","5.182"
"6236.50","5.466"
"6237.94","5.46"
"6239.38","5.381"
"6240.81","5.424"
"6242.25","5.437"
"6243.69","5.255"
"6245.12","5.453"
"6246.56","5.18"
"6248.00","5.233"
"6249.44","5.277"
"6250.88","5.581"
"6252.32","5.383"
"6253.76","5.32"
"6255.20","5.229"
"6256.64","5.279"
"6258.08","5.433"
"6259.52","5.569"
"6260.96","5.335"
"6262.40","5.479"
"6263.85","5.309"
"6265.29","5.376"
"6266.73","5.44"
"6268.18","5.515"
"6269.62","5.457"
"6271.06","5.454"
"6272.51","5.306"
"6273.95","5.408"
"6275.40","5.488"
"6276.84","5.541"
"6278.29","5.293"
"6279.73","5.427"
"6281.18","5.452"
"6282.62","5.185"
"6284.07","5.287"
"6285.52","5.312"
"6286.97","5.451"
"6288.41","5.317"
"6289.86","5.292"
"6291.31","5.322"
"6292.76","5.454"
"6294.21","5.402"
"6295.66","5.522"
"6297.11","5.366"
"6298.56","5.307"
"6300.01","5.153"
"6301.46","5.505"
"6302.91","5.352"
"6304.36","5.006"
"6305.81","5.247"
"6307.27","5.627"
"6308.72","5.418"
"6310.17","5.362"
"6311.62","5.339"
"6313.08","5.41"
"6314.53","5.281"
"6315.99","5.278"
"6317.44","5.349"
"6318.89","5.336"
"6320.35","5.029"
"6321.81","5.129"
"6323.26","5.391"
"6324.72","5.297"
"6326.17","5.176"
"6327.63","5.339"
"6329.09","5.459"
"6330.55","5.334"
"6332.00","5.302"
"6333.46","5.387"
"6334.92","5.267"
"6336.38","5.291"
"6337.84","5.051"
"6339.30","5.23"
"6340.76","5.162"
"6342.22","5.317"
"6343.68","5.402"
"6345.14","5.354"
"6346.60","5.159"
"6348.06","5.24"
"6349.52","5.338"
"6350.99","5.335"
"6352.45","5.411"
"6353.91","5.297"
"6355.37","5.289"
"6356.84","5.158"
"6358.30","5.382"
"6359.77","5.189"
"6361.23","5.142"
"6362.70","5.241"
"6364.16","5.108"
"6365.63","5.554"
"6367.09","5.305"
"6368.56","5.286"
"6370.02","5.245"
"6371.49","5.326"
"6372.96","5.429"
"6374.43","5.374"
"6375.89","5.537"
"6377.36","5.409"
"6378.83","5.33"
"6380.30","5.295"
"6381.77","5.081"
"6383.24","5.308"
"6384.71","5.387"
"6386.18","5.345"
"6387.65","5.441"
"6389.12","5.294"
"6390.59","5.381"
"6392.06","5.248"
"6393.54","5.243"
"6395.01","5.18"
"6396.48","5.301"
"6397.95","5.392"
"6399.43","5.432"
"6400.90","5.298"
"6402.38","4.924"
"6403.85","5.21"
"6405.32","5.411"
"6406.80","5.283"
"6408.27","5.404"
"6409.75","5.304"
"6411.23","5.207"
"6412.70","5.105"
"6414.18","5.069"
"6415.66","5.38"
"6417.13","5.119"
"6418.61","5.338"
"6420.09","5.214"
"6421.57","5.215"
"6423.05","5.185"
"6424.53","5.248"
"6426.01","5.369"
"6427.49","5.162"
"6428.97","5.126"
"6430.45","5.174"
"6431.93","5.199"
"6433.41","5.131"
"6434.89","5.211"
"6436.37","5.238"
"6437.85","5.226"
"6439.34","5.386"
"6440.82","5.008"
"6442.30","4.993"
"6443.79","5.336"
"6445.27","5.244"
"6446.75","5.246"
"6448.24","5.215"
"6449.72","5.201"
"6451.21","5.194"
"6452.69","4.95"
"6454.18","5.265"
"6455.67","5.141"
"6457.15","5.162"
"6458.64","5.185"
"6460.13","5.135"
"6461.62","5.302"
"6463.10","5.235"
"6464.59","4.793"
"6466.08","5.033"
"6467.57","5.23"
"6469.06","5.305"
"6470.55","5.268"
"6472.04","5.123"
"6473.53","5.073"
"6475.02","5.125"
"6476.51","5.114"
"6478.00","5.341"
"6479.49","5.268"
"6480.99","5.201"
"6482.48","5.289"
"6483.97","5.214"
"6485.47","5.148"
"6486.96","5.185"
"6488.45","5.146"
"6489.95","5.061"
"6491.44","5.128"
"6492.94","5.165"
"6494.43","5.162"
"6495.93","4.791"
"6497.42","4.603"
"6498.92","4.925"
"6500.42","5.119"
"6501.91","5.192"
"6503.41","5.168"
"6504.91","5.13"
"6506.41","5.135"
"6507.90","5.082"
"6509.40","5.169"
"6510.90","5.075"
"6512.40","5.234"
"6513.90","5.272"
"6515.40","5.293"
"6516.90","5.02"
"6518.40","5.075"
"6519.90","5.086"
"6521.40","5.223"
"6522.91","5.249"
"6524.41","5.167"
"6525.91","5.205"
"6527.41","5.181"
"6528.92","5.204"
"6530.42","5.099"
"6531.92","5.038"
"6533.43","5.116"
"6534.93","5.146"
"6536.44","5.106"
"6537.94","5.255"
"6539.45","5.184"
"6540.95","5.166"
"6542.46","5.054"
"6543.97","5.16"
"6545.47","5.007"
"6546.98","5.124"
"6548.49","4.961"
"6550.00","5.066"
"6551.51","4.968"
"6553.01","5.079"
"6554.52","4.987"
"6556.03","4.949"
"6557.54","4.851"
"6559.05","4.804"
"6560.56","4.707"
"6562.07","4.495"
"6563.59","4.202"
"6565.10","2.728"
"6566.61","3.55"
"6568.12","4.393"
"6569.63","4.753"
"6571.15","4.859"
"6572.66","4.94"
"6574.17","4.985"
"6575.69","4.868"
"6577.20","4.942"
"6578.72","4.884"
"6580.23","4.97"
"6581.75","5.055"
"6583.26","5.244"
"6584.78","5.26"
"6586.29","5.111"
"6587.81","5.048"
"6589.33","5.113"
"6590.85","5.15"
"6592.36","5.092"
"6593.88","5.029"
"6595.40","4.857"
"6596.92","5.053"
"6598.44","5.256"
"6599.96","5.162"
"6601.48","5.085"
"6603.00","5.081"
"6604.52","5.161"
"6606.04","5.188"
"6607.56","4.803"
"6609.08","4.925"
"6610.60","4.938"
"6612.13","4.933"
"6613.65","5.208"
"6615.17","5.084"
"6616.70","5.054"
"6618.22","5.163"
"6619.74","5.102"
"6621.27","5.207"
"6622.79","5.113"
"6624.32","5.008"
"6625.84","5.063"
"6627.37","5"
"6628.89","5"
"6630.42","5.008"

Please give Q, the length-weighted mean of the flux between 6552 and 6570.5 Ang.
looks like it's 4.47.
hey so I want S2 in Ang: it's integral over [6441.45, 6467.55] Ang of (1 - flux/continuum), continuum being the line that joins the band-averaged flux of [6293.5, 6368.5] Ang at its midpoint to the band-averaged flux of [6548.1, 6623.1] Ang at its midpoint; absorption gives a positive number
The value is -0.2 Ang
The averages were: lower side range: 5.3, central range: 5.16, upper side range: 4.91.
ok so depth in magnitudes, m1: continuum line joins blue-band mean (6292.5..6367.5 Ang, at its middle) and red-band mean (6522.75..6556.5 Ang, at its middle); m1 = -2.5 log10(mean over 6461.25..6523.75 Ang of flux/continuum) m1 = 0.00 mag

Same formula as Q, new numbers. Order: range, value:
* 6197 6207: 5.44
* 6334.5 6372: 5.27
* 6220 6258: 5.39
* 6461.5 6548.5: 5.13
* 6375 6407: 5.31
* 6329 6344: 5.28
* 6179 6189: 5.48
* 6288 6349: 5.31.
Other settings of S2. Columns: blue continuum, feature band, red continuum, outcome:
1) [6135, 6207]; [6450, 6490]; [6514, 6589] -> -0.97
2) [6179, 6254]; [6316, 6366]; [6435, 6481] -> 0.26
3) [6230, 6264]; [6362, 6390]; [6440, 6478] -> -0.51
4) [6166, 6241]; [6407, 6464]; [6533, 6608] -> -1.06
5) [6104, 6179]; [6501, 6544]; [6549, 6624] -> -1.43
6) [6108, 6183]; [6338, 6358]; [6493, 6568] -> -0.28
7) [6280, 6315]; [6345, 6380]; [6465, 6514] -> -0.22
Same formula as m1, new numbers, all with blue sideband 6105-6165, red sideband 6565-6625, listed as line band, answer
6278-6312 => -0.01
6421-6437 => -0.01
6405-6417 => -0.02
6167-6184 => 0.01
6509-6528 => -0.03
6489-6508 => 0.00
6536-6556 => -0.01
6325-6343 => 0.00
